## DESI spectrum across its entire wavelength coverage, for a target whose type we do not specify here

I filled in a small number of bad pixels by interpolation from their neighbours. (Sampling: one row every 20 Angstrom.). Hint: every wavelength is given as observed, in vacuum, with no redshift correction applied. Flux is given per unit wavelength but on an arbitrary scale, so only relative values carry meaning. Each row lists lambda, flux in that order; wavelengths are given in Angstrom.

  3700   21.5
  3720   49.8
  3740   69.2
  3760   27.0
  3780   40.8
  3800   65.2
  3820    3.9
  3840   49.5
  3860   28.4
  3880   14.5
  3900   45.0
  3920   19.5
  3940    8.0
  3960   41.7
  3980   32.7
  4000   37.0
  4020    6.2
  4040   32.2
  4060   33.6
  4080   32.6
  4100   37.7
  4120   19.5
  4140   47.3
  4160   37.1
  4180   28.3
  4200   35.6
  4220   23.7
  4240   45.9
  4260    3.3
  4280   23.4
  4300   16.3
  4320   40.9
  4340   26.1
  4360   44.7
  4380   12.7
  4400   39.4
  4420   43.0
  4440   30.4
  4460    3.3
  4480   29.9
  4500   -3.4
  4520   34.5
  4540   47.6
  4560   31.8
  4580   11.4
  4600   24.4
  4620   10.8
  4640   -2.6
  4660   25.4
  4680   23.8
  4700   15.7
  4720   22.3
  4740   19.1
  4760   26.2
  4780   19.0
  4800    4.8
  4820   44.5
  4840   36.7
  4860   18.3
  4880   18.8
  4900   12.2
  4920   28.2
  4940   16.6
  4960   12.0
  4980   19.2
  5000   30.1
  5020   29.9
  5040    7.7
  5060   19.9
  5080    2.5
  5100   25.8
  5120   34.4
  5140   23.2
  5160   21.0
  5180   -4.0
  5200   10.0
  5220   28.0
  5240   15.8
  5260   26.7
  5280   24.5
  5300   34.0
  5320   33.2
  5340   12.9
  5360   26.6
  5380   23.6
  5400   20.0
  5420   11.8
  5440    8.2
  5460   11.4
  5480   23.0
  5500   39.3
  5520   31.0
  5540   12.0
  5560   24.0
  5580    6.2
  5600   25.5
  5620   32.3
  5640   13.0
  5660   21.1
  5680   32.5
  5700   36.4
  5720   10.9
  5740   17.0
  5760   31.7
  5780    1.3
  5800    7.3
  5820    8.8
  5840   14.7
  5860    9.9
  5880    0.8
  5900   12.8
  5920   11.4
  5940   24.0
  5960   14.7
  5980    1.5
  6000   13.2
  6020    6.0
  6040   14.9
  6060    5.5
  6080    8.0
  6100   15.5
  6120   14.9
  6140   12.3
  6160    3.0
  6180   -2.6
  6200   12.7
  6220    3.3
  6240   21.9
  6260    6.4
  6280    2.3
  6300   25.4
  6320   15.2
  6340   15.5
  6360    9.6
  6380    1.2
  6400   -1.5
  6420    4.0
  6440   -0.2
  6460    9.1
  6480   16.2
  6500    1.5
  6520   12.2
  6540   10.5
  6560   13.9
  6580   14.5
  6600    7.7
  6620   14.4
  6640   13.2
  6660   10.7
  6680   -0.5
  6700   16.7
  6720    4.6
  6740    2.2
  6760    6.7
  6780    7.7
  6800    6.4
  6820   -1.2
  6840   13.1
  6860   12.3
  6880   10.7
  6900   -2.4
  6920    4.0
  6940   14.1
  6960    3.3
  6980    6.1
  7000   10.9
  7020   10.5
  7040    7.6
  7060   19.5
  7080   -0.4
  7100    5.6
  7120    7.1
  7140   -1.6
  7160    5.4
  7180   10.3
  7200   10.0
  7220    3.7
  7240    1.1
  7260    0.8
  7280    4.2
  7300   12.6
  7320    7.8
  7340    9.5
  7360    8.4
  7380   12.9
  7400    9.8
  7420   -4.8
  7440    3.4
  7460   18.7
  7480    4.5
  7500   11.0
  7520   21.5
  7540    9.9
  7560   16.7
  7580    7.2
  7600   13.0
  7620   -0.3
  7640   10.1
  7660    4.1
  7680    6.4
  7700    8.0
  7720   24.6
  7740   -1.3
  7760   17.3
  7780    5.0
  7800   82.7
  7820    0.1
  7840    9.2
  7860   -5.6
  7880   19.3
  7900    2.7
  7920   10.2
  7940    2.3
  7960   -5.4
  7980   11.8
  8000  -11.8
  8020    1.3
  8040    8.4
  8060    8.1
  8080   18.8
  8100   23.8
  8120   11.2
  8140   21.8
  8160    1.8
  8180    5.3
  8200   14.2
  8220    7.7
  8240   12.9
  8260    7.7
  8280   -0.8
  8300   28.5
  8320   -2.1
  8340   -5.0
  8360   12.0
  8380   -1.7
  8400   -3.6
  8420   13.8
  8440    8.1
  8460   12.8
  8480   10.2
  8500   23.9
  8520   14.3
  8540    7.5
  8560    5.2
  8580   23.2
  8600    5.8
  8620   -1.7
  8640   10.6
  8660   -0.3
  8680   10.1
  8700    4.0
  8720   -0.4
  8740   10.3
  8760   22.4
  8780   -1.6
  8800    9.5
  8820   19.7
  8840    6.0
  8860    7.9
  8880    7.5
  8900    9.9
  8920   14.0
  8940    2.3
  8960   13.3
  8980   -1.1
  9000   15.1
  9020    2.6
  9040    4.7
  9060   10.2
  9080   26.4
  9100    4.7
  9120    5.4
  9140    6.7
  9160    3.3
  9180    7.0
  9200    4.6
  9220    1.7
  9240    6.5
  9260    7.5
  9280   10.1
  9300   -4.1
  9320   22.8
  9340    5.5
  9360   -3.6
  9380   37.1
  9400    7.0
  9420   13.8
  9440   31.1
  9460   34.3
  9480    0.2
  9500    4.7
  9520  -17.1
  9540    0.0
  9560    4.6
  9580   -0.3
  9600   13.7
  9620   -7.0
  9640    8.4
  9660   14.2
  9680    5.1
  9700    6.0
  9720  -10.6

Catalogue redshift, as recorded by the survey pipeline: 1.091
